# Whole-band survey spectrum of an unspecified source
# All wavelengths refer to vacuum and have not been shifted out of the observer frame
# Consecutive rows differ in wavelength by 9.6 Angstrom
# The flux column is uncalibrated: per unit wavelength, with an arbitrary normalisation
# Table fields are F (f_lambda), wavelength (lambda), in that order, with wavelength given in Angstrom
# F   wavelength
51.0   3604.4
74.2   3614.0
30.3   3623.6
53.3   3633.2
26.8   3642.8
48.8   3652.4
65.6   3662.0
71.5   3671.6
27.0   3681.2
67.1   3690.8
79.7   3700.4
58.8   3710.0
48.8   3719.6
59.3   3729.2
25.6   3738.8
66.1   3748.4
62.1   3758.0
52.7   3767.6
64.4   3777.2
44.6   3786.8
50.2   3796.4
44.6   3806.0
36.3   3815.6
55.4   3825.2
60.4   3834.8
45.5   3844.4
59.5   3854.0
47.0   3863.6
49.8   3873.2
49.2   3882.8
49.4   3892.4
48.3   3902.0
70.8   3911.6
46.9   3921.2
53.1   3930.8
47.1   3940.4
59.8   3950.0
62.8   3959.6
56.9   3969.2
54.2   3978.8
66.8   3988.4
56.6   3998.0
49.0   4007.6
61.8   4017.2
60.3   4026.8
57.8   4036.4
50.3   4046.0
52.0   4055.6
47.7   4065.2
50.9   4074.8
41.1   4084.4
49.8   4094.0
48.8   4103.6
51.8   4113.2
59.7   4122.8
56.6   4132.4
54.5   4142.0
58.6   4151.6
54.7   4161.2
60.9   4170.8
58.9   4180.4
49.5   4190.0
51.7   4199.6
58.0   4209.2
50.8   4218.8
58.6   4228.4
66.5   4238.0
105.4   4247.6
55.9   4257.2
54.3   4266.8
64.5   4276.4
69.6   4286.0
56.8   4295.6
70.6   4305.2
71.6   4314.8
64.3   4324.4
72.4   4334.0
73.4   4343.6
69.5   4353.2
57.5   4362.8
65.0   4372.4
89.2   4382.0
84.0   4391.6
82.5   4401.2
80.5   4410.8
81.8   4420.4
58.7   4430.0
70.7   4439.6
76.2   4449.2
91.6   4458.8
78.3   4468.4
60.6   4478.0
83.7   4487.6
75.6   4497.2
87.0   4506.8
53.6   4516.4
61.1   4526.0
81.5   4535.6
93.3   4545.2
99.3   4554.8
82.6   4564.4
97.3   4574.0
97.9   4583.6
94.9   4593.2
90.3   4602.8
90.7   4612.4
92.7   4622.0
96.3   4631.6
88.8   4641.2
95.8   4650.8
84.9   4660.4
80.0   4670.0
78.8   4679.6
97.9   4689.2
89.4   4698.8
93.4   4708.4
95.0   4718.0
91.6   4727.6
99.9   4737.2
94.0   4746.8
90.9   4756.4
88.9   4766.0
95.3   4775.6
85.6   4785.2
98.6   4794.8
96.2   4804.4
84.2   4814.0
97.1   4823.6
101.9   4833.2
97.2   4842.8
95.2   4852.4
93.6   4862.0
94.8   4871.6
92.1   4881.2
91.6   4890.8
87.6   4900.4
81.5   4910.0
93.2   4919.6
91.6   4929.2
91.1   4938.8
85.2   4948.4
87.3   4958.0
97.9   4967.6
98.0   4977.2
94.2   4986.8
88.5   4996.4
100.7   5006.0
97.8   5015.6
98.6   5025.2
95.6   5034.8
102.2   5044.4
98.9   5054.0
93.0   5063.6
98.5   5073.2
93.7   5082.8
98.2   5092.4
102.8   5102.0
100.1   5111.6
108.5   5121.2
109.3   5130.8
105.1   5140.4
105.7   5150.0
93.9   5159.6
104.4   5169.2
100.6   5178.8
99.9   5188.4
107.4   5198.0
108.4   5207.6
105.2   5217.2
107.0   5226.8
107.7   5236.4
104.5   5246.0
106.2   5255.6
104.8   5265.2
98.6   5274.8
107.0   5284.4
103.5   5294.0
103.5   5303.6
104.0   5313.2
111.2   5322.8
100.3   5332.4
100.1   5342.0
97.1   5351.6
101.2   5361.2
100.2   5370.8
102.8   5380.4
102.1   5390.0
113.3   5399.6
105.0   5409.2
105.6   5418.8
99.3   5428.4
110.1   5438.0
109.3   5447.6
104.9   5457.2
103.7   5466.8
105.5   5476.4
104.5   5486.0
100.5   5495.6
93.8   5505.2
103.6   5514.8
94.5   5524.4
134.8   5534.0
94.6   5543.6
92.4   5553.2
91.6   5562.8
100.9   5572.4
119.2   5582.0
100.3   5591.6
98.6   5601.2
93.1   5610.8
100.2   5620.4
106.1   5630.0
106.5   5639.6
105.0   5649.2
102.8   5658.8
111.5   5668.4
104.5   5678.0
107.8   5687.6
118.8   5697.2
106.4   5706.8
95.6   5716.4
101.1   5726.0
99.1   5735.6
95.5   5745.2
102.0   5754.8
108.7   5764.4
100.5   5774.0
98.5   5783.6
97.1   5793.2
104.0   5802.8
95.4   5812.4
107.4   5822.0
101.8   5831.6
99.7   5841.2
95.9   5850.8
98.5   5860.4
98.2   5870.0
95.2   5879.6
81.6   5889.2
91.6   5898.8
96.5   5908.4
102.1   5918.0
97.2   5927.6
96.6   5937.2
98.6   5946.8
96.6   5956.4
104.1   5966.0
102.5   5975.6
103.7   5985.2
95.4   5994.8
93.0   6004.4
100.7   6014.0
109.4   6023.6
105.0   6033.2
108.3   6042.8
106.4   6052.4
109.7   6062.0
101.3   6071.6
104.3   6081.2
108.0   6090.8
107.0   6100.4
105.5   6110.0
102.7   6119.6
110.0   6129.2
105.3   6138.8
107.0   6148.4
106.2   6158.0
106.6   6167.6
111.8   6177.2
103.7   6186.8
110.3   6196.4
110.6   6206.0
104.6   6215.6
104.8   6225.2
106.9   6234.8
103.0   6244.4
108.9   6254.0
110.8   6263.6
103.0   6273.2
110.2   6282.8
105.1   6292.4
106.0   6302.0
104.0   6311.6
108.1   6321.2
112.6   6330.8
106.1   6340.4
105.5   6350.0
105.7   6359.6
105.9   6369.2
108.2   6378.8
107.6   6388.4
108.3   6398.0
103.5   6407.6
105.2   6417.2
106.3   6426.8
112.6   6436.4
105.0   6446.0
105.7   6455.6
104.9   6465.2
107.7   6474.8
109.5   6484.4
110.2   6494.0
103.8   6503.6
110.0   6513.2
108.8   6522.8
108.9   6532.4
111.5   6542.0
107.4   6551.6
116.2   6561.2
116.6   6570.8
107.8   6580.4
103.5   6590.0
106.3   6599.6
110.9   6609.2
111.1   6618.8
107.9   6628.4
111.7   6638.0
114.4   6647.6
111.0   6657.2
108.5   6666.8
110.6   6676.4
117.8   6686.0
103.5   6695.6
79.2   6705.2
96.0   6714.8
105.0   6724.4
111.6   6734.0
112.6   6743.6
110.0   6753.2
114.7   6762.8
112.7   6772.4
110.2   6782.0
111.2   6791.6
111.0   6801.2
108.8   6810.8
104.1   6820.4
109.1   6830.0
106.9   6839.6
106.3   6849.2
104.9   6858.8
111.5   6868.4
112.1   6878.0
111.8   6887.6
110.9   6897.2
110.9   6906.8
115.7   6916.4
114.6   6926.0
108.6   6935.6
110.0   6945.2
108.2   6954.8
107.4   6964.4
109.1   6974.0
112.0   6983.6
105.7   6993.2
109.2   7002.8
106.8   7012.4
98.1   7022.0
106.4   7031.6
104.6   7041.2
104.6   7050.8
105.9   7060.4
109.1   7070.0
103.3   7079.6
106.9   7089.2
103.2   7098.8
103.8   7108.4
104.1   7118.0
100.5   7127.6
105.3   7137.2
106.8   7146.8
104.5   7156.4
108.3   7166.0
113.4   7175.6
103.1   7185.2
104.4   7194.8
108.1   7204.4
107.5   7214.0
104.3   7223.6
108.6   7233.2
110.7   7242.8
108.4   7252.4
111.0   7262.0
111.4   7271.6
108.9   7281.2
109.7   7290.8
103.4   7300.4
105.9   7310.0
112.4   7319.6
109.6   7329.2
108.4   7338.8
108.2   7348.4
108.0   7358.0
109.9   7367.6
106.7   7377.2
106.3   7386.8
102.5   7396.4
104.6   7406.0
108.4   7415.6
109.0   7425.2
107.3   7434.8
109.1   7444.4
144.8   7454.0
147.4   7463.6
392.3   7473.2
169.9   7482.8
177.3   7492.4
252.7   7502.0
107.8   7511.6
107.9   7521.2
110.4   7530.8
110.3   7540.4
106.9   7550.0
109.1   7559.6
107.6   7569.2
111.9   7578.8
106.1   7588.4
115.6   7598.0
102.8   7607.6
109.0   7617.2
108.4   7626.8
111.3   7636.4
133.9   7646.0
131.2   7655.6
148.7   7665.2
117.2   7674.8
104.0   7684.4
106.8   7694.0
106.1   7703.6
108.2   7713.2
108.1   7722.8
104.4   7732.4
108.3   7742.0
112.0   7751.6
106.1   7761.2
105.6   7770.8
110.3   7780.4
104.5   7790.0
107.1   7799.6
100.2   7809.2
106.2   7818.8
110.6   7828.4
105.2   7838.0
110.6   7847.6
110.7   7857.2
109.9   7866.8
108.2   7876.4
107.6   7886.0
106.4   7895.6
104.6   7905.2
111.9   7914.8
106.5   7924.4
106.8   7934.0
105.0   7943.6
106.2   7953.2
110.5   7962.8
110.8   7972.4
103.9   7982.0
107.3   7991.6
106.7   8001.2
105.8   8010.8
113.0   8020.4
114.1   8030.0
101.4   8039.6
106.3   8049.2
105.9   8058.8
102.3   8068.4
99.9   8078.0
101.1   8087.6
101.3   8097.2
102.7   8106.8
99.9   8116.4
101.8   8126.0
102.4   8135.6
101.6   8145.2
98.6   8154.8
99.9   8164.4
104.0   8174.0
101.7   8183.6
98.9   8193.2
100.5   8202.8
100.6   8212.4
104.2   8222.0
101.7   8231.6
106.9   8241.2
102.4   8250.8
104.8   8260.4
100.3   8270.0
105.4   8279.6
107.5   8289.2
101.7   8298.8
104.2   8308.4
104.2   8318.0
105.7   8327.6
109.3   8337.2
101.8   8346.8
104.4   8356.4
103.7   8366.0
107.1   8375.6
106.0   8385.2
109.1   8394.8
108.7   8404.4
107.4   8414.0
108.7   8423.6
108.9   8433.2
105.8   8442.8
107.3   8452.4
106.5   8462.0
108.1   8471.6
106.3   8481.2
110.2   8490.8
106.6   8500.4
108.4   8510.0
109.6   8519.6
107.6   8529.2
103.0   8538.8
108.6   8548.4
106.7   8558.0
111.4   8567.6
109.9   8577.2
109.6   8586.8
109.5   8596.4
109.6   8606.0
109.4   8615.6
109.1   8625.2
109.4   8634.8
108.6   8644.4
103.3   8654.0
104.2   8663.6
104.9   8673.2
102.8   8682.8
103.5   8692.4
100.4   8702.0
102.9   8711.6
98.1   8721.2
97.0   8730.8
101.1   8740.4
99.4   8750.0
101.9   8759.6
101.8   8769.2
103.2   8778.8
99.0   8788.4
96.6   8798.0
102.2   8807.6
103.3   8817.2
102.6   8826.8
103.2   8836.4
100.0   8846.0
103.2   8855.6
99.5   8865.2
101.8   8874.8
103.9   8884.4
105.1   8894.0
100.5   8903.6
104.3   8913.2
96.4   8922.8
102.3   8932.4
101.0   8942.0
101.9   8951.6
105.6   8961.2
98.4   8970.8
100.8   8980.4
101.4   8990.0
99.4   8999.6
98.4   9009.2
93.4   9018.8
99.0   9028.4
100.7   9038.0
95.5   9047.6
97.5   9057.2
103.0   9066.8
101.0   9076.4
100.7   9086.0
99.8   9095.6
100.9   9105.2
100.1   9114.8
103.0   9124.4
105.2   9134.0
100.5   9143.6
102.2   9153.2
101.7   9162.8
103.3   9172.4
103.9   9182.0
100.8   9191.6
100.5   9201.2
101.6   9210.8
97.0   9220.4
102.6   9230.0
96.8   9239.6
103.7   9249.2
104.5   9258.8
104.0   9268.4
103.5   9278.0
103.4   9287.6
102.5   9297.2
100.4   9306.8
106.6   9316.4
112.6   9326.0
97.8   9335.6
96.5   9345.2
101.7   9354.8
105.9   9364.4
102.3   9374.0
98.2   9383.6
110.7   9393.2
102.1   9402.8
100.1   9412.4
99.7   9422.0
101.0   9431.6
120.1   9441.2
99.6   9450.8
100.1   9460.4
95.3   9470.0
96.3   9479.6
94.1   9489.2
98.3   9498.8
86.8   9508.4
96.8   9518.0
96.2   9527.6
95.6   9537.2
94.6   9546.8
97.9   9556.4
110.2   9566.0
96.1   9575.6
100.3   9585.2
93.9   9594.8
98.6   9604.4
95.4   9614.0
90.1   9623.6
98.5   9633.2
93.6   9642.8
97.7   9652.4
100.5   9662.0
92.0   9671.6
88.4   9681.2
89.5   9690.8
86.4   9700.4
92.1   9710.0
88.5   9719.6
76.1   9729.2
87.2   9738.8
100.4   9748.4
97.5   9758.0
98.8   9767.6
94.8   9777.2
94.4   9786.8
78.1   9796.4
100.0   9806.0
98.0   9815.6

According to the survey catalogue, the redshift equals 0.139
